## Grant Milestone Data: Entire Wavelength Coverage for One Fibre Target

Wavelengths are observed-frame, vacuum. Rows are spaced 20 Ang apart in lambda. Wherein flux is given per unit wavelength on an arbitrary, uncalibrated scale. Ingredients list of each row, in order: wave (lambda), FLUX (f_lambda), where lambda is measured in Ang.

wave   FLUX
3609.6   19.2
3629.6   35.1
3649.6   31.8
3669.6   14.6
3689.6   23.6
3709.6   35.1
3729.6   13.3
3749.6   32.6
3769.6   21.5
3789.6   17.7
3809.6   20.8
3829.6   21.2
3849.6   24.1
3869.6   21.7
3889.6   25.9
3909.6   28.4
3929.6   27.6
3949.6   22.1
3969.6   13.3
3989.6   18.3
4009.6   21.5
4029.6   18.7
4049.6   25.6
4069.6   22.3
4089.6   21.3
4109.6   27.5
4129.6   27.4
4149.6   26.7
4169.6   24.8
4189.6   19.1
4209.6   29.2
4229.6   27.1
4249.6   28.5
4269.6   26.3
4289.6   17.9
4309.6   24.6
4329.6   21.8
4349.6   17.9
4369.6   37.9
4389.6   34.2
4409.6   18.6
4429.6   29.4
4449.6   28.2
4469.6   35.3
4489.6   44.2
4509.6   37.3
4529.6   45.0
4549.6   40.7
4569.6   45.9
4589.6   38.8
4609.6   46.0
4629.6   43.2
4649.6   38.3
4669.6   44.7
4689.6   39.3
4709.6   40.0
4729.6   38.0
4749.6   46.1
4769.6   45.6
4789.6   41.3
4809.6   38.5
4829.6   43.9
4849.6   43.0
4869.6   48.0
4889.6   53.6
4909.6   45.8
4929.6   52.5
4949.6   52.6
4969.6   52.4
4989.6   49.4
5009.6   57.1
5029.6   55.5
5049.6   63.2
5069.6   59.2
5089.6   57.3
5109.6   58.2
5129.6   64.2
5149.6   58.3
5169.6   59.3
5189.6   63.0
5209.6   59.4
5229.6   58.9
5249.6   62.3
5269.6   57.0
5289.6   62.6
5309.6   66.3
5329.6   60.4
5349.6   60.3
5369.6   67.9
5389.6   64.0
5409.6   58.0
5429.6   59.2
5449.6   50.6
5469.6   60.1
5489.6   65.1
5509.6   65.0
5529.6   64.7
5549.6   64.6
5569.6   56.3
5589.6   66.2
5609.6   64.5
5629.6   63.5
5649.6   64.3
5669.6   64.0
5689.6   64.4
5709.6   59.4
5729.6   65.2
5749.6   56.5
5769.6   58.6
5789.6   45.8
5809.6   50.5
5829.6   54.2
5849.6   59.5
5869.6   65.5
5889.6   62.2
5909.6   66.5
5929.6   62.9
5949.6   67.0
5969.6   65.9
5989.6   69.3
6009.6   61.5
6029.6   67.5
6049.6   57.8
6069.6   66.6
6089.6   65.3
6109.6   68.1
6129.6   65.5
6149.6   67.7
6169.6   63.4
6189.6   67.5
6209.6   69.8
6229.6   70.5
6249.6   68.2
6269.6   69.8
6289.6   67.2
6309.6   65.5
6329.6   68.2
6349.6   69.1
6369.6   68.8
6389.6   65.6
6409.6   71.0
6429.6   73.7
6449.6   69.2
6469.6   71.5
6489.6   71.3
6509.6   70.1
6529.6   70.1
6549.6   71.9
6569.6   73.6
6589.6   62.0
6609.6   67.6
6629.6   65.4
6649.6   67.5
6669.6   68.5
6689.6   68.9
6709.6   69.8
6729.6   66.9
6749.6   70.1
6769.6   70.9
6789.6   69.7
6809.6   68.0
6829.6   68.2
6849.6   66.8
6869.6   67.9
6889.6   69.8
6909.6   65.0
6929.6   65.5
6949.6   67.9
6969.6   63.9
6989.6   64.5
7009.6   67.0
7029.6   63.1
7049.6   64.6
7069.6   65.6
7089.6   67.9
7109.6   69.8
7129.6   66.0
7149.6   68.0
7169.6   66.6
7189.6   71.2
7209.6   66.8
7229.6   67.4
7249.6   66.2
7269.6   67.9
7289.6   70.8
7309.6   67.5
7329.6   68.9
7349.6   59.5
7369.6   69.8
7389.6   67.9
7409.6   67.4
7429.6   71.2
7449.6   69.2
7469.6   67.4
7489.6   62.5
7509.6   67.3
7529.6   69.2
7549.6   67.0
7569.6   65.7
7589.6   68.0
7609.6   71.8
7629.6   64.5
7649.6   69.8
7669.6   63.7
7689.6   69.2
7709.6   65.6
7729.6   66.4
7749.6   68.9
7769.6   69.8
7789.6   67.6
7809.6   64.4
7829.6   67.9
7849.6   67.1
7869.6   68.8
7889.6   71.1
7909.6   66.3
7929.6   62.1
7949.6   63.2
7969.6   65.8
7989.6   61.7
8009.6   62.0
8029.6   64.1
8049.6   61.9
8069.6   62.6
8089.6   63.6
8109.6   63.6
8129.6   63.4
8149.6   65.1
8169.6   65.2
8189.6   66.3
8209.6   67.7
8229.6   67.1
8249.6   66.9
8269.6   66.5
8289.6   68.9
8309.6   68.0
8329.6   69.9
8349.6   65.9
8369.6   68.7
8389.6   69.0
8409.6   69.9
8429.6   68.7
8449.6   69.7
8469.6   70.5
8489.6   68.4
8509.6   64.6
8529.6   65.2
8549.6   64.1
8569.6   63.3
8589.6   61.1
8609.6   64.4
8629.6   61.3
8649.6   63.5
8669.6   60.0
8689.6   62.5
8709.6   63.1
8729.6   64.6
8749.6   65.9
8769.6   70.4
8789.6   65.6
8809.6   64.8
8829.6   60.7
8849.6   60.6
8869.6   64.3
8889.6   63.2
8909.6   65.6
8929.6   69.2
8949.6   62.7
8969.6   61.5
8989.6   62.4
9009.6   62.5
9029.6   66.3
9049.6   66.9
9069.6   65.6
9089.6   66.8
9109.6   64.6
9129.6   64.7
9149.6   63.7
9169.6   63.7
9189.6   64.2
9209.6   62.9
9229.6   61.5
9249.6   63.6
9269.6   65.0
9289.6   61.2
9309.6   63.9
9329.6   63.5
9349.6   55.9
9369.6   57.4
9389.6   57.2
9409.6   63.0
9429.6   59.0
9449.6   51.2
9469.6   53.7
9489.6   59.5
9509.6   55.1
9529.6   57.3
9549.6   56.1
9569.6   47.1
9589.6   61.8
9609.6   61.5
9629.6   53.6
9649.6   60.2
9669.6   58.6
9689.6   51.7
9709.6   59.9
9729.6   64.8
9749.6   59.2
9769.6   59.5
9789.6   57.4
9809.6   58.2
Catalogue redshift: 0.12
